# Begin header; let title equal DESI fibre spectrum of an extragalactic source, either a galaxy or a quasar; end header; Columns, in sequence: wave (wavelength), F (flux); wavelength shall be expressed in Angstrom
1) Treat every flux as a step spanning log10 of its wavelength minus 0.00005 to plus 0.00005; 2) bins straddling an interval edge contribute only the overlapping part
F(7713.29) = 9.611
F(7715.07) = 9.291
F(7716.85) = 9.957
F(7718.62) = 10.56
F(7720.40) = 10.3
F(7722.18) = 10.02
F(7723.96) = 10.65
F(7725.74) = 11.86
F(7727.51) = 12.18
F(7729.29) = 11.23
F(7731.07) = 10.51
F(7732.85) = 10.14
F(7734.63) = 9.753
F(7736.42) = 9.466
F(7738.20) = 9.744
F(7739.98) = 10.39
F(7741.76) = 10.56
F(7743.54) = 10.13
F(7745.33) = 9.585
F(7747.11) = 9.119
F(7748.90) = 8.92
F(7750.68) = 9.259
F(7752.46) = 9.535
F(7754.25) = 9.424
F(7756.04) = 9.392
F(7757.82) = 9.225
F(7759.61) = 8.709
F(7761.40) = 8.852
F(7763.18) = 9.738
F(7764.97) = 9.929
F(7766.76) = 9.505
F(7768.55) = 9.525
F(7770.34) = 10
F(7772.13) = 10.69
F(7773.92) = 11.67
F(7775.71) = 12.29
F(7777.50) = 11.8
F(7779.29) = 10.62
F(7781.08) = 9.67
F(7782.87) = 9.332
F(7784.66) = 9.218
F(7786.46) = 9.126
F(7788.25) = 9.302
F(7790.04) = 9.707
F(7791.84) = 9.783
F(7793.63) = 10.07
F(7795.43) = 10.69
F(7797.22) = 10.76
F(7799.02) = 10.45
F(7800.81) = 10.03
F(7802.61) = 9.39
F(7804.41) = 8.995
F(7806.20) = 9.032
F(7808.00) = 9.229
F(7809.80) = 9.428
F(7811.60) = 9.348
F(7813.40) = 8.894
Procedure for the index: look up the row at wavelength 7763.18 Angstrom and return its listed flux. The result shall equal 9.738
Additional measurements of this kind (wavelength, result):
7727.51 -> 12.18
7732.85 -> 10.14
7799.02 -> 10.45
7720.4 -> 10.3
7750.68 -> 9.259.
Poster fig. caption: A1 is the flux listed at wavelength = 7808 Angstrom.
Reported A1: 9.229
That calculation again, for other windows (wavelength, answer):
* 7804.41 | 8.995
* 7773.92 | 11.67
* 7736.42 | 9.466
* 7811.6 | 9.348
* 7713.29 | 9.611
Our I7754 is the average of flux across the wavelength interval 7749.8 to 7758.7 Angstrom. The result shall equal 9.37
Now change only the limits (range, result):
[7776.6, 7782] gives 10.7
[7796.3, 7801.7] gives 10.4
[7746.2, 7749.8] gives 9.03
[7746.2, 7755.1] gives 9.25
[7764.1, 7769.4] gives 9.65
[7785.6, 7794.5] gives 9.6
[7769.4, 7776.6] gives 11.1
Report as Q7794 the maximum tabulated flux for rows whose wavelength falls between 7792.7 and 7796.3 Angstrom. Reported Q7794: 10.69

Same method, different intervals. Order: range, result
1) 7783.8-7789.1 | 9.302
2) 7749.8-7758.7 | 9.535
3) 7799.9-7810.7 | 10.03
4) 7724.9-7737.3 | 12.18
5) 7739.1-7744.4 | 10.56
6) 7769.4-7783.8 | 12.29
